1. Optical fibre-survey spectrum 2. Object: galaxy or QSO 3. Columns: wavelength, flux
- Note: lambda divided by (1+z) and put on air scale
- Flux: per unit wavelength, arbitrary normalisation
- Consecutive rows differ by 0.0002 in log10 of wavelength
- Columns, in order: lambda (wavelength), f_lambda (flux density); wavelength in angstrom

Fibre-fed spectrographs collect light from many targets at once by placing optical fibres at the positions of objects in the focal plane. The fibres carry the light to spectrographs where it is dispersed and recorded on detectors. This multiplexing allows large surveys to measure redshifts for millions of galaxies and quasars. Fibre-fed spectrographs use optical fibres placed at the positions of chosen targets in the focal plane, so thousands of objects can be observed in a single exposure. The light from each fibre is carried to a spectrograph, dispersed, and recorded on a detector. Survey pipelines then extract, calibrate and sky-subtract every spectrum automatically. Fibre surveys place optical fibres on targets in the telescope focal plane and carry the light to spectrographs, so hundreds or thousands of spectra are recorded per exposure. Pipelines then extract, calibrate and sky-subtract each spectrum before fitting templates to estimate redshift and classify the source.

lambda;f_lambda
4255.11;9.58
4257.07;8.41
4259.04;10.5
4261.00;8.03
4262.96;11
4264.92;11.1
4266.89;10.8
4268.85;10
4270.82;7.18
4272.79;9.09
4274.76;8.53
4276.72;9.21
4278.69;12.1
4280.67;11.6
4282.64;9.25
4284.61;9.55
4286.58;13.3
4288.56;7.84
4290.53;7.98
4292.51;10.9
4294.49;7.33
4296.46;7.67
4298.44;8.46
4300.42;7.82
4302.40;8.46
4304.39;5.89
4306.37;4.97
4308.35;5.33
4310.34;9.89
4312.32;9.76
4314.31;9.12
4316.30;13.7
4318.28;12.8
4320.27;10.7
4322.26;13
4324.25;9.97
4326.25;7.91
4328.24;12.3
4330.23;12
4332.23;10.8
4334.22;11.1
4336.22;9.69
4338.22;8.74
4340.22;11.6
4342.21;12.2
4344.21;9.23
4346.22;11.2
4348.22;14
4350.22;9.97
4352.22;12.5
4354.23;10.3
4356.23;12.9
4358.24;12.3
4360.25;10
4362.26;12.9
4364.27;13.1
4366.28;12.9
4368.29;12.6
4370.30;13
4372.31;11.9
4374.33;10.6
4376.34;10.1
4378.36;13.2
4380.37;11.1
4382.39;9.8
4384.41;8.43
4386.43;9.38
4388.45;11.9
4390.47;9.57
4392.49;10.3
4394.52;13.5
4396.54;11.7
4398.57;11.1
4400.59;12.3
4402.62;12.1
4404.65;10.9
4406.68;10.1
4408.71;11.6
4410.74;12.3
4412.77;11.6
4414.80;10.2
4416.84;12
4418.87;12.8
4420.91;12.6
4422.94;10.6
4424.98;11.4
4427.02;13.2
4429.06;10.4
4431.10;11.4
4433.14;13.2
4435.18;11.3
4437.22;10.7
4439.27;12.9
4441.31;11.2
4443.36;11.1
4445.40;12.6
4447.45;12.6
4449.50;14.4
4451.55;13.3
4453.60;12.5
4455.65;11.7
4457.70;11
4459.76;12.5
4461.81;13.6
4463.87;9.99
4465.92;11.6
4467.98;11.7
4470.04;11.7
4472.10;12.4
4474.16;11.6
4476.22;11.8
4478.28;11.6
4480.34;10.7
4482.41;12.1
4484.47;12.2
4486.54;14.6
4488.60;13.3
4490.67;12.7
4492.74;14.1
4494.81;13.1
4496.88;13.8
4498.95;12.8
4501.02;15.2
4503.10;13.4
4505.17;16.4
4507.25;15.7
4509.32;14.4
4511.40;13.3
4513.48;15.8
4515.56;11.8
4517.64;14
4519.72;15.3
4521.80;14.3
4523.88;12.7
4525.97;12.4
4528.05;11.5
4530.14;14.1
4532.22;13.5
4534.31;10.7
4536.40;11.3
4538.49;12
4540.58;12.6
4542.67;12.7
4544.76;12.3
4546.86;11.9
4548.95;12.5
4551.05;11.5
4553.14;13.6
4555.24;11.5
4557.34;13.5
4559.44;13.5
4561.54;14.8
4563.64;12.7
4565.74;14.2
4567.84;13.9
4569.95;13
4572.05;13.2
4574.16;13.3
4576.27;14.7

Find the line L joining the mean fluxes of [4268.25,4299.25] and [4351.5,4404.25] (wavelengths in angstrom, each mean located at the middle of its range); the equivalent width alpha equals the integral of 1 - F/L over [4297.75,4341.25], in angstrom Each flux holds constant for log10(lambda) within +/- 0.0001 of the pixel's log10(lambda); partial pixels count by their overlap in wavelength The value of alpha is 2.0 angstrom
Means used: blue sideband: 9.37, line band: 9.74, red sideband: 11.5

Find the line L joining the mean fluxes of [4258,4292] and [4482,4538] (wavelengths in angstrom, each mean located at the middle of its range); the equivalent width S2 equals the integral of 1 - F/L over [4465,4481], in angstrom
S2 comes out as 1.6 angstrom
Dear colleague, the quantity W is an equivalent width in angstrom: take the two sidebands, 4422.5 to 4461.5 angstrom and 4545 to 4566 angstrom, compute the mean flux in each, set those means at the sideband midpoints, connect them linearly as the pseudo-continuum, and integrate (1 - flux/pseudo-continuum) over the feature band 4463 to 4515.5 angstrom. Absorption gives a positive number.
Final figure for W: -2.61 angstrom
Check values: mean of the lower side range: 12.1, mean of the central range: 13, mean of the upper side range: 12.9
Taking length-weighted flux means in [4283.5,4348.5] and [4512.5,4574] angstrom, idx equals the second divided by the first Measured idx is 1.32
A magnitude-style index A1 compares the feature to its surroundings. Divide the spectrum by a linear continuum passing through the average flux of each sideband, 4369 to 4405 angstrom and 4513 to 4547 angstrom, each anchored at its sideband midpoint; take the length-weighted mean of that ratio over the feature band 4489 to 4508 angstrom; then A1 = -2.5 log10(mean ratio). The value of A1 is -0.13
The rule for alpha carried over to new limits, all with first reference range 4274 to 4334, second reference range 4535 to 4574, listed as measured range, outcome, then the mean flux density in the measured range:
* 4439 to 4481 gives -1.5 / 12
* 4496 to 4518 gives -3.7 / 14.2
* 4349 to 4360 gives -1.3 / 11.5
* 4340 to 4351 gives -1.3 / 11.4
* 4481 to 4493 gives -1.1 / 13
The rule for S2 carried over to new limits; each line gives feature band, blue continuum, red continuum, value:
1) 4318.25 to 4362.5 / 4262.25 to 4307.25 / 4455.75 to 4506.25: -4.52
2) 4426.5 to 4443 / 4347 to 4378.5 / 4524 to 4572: 0.74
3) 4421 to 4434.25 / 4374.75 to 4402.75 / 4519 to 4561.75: -0.38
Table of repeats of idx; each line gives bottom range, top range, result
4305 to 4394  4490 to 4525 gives 1.29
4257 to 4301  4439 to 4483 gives 1.26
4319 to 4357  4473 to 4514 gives 1.21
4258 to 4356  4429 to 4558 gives 1.27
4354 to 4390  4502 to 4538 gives 1.18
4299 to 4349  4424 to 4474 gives 1.19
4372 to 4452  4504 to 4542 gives 1.17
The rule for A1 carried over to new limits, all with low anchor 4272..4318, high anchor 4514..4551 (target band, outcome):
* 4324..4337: -0.10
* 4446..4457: -0.12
